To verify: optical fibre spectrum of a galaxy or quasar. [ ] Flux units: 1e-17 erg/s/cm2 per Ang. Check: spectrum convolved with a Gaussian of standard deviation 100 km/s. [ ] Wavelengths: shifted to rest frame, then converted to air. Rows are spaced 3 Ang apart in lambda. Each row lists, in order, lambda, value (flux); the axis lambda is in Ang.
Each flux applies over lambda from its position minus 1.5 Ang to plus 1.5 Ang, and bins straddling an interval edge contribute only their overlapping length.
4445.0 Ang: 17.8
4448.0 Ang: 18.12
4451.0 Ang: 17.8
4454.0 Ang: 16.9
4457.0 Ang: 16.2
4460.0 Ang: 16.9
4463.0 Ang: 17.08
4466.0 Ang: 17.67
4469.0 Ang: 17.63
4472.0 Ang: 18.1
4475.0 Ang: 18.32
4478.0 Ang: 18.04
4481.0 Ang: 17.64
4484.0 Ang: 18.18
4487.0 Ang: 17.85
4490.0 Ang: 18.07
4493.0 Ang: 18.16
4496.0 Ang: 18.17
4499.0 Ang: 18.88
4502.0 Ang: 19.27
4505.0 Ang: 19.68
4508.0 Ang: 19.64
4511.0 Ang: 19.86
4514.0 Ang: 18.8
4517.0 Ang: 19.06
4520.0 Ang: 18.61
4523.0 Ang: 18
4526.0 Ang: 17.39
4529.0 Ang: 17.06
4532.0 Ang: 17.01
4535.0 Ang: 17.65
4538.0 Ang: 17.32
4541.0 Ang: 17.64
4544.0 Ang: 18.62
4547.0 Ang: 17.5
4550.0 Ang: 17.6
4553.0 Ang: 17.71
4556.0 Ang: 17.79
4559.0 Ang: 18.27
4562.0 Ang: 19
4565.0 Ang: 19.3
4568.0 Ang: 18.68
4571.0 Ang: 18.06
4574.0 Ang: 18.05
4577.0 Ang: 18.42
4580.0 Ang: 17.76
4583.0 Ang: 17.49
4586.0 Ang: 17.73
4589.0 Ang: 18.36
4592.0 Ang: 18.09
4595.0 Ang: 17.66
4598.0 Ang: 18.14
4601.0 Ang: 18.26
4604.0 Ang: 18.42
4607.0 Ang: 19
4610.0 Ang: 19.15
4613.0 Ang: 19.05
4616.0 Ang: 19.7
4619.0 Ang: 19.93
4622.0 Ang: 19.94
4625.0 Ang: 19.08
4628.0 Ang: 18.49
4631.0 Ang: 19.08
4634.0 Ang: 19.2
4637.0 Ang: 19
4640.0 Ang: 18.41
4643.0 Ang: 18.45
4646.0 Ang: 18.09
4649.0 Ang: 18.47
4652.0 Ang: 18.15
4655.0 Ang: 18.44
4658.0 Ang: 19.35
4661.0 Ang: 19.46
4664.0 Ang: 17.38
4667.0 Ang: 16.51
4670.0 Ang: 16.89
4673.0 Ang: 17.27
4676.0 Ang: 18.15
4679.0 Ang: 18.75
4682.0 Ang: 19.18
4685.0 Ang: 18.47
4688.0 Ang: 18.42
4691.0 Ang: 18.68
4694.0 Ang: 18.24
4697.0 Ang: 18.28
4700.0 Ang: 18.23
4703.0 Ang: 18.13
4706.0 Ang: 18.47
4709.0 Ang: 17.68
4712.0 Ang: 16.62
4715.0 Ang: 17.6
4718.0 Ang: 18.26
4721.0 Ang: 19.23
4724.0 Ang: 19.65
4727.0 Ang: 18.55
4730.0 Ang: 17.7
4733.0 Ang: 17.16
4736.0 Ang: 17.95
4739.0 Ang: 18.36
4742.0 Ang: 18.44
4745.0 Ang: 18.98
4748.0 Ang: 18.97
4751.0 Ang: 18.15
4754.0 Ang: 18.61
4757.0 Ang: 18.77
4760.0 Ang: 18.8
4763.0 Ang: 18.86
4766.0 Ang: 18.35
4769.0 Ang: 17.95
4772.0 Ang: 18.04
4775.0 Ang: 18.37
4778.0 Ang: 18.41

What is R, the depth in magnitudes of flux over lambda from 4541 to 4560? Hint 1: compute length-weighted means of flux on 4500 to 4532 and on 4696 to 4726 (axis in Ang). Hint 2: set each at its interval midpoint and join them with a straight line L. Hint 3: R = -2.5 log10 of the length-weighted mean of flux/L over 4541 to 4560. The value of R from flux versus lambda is 0.04 mag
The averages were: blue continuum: 18.7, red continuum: 18.2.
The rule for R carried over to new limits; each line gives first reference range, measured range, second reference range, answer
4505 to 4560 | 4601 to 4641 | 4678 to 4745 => -0.05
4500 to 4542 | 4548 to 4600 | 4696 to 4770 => 0.01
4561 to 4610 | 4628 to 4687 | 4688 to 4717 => -0.01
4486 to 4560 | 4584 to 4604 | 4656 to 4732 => 0.01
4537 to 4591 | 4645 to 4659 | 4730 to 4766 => -0.01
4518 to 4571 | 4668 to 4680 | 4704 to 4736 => 0.02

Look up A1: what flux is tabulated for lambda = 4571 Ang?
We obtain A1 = 18.06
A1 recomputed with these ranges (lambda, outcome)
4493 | 18.16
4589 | 18.36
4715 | 17.6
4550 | 17.6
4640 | 18.41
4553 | 17.71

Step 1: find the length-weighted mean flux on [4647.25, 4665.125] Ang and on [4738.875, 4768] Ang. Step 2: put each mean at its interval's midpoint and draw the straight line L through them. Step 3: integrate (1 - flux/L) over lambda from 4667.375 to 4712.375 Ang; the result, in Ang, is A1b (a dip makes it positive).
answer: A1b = 1.2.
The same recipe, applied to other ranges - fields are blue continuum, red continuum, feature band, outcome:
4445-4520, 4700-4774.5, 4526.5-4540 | 0.68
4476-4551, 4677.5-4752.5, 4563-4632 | -1.24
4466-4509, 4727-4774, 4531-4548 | 0.66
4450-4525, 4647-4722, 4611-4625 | -1.08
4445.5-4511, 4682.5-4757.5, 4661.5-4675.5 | 0.76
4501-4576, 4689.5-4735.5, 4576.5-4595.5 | 0.36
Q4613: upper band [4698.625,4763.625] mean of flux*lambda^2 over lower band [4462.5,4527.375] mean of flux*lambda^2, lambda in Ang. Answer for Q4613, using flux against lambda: 1.10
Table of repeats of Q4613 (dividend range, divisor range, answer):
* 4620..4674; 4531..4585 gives 1.07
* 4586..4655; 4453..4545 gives 1.09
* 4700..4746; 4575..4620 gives 1.04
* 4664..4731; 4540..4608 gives 1.05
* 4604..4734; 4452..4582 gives 1.09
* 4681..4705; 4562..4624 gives 1.04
